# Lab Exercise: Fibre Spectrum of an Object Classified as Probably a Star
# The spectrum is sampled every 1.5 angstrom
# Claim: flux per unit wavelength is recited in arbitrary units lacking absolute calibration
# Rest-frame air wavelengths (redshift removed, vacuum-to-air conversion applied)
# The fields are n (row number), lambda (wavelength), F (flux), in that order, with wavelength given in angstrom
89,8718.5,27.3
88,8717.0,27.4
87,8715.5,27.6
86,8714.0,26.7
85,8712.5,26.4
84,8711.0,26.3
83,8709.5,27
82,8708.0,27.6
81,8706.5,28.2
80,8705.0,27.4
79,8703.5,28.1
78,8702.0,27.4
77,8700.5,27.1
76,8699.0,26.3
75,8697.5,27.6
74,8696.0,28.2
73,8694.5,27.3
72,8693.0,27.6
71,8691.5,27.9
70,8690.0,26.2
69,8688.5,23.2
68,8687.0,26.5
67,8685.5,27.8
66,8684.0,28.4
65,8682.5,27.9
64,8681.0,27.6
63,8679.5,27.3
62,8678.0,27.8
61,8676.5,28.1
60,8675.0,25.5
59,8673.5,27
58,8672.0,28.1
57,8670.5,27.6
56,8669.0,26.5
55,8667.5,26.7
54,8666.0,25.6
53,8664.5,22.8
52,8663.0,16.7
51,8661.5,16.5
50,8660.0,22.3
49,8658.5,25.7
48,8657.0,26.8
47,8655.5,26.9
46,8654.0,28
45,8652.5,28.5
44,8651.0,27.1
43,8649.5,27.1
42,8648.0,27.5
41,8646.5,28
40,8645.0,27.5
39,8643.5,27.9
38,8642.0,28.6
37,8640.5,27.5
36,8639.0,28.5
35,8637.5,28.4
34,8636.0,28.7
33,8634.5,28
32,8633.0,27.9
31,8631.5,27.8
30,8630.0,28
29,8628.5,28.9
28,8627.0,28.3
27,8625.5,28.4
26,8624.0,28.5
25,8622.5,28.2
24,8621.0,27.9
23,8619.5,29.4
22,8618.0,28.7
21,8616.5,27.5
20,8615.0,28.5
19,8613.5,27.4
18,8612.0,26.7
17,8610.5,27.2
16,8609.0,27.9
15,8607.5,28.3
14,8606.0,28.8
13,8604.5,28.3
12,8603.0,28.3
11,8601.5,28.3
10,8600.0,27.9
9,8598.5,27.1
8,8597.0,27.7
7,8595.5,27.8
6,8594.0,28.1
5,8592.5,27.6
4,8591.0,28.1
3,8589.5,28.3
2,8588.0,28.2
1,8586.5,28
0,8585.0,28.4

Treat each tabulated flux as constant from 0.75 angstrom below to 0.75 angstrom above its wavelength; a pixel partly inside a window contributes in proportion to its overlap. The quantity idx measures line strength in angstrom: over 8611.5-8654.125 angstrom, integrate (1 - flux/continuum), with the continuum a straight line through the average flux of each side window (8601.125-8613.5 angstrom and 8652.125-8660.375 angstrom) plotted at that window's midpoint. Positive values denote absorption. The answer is -1.4 angstrom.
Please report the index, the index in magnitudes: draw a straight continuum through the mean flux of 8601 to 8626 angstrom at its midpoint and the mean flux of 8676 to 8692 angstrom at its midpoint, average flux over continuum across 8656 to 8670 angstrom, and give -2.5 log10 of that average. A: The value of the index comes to 0.17 mag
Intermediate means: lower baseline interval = 28.1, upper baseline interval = 27.1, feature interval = 23.4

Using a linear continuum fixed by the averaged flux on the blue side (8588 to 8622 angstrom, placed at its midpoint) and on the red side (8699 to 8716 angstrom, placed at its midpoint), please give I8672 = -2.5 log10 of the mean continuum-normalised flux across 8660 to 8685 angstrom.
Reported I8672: 0.079 mag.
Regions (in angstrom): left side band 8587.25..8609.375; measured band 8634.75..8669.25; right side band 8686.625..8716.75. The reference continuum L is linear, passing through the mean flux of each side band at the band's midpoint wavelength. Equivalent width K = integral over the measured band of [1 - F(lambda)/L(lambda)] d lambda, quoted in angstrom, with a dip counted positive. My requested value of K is 1.8 angstrom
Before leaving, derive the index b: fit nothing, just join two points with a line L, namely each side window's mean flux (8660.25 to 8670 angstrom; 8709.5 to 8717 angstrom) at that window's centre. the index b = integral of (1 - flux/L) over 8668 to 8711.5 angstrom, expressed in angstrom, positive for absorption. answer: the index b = -4.42 angstrom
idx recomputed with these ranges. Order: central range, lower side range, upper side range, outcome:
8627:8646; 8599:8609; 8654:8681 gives -1.0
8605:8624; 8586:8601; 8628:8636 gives 0.0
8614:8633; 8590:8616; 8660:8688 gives -0.7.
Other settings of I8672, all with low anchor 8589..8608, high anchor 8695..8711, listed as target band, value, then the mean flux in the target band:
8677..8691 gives 0.02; 27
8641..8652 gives 0.00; 27.7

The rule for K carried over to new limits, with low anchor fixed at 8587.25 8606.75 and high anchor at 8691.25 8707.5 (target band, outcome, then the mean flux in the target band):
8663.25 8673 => 0.7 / 25.7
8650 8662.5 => 1.2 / 25.1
